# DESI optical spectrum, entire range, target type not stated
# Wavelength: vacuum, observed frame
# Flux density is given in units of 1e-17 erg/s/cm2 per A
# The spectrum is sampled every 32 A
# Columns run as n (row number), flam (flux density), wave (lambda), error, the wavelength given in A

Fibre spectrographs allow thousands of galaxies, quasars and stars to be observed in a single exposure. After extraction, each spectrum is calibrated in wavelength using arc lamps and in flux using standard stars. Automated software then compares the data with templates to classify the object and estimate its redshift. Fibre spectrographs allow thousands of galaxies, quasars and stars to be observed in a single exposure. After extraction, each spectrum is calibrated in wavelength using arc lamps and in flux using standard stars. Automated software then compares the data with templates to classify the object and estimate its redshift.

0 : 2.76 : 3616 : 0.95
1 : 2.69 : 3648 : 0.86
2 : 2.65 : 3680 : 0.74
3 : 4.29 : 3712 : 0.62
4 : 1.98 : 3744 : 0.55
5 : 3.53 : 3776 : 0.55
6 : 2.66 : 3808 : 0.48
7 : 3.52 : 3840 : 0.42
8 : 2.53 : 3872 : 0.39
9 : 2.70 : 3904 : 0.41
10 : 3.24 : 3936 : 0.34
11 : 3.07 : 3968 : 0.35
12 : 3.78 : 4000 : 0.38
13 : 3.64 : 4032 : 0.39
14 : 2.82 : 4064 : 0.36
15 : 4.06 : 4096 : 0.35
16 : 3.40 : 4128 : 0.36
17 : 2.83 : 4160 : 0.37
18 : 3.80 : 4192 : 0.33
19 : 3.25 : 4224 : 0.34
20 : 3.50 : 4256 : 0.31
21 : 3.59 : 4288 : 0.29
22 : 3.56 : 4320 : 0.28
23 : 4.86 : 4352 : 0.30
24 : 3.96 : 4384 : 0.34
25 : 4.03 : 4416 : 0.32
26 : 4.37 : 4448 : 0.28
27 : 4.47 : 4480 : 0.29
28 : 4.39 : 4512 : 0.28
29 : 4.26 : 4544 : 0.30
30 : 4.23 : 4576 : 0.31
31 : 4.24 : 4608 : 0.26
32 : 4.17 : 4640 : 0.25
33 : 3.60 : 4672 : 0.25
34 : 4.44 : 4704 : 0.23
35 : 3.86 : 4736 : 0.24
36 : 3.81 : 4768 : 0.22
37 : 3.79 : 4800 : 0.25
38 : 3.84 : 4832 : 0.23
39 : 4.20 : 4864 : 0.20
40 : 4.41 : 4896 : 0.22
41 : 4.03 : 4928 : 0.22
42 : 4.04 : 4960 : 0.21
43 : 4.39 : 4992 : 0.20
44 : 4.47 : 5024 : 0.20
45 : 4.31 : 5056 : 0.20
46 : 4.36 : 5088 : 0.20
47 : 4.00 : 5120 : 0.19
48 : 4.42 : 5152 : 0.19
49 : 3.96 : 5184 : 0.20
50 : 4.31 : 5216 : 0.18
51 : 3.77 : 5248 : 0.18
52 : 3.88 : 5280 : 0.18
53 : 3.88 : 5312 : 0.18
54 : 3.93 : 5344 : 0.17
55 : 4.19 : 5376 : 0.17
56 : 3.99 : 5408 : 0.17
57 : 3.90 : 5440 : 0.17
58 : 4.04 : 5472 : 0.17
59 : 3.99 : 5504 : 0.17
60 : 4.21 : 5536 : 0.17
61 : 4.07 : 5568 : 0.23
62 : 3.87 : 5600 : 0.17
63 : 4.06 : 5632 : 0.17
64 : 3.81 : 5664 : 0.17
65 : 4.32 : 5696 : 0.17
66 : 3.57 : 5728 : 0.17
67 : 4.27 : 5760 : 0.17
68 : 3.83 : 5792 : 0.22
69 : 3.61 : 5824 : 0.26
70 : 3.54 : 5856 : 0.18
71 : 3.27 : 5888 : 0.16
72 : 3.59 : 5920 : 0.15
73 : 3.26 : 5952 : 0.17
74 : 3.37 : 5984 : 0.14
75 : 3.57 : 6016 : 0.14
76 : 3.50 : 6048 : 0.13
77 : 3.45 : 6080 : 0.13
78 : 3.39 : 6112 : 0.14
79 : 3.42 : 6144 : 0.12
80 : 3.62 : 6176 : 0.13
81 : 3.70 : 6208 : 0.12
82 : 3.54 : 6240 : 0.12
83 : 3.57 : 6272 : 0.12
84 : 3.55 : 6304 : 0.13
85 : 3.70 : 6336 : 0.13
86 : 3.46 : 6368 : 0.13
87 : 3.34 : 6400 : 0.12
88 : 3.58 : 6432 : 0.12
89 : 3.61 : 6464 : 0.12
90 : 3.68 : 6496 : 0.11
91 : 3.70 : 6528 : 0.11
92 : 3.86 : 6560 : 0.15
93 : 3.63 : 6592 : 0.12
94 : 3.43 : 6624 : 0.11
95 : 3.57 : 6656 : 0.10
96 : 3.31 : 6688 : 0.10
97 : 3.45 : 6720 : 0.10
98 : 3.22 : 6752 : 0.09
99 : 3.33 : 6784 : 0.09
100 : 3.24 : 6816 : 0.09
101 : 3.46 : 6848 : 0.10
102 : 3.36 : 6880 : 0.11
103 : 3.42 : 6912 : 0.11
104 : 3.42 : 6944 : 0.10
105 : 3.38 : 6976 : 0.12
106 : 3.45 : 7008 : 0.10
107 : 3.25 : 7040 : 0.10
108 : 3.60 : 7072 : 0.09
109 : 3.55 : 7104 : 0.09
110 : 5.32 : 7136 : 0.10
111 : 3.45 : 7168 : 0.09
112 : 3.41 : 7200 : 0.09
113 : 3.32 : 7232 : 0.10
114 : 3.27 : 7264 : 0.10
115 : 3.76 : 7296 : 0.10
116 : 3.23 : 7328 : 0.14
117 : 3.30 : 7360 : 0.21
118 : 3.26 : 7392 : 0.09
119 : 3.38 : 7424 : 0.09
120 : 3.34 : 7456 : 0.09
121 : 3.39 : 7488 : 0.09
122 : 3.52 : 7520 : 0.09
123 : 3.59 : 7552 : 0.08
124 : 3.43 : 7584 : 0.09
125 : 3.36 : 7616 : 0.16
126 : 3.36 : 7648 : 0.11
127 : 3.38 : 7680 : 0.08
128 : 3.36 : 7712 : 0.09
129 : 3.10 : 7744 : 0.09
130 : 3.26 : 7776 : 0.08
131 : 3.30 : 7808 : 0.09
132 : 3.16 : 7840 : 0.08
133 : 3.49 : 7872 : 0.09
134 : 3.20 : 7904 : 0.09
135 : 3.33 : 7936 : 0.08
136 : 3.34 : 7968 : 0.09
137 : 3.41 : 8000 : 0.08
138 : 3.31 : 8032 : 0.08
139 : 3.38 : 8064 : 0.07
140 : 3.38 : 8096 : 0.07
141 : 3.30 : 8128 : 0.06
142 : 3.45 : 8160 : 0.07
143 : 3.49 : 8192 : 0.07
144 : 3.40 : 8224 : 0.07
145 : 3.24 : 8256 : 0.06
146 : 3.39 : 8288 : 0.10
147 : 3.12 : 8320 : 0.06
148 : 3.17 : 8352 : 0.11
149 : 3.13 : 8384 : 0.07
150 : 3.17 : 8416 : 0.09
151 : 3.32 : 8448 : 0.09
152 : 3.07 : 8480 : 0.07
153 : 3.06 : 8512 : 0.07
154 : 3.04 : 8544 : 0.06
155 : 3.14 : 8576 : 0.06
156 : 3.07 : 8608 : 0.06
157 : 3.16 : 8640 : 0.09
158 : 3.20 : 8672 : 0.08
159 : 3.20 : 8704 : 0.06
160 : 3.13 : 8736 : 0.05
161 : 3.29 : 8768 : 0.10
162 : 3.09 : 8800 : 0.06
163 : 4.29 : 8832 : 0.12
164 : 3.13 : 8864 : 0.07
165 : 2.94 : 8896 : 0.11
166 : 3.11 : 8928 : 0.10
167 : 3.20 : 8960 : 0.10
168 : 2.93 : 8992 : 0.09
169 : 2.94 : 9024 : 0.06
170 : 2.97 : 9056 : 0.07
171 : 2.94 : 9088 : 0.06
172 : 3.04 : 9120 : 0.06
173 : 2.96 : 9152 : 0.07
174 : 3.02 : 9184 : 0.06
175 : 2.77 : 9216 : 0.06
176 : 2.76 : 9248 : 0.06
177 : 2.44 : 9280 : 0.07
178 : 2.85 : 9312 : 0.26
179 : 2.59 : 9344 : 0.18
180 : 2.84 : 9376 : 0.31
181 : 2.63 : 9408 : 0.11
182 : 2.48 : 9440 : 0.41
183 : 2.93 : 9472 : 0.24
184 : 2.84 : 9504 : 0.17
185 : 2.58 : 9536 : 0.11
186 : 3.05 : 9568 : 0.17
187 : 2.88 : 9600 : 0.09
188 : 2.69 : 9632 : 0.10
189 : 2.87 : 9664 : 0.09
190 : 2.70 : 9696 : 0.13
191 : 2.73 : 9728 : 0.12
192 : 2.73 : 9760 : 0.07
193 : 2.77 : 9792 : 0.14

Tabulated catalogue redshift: 0.085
